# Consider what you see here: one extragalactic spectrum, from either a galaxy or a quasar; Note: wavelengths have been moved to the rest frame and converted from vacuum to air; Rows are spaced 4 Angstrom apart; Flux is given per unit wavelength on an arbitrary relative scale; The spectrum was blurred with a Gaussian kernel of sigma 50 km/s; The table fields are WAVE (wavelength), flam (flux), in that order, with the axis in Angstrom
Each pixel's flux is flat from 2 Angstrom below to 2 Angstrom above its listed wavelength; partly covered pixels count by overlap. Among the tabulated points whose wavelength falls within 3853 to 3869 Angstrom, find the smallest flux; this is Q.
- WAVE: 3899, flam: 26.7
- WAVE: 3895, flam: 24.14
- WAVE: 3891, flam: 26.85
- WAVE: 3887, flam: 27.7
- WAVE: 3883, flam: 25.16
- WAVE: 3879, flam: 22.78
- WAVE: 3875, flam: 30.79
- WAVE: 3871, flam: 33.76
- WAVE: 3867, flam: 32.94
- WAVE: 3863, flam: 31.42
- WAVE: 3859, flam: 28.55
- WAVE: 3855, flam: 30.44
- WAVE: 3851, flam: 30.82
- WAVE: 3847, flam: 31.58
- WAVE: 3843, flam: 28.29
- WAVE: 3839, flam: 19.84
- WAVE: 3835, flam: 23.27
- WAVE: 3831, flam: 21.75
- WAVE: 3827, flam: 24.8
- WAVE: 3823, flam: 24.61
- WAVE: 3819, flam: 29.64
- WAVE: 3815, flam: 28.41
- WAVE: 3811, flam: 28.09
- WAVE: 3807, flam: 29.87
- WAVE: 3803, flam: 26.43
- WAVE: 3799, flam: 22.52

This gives 28.55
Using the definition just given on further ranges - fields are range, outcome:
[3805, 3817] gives 28.09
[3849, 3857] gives 30.44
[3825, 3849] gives 19.84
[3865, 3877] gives 30.79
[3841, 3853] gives 28.29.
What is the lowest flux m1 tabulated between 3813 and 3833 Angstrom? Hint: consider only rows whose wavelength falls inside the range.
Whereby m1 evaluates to 21.75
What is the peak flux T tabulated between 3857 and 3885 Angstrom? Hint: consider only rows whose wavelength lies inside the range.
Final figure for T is 33.76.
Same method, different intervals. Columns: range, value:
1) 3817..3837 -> 29.64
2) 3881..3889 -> 27.7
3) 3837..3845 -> 28.29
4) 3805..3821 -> 29.87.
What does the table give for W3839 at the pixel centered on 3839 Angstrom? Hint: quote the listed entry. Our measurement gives 19.84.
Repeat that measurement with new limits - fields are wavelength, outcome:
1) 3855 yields 30.44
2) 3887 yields 27.7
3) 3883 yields 25.16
